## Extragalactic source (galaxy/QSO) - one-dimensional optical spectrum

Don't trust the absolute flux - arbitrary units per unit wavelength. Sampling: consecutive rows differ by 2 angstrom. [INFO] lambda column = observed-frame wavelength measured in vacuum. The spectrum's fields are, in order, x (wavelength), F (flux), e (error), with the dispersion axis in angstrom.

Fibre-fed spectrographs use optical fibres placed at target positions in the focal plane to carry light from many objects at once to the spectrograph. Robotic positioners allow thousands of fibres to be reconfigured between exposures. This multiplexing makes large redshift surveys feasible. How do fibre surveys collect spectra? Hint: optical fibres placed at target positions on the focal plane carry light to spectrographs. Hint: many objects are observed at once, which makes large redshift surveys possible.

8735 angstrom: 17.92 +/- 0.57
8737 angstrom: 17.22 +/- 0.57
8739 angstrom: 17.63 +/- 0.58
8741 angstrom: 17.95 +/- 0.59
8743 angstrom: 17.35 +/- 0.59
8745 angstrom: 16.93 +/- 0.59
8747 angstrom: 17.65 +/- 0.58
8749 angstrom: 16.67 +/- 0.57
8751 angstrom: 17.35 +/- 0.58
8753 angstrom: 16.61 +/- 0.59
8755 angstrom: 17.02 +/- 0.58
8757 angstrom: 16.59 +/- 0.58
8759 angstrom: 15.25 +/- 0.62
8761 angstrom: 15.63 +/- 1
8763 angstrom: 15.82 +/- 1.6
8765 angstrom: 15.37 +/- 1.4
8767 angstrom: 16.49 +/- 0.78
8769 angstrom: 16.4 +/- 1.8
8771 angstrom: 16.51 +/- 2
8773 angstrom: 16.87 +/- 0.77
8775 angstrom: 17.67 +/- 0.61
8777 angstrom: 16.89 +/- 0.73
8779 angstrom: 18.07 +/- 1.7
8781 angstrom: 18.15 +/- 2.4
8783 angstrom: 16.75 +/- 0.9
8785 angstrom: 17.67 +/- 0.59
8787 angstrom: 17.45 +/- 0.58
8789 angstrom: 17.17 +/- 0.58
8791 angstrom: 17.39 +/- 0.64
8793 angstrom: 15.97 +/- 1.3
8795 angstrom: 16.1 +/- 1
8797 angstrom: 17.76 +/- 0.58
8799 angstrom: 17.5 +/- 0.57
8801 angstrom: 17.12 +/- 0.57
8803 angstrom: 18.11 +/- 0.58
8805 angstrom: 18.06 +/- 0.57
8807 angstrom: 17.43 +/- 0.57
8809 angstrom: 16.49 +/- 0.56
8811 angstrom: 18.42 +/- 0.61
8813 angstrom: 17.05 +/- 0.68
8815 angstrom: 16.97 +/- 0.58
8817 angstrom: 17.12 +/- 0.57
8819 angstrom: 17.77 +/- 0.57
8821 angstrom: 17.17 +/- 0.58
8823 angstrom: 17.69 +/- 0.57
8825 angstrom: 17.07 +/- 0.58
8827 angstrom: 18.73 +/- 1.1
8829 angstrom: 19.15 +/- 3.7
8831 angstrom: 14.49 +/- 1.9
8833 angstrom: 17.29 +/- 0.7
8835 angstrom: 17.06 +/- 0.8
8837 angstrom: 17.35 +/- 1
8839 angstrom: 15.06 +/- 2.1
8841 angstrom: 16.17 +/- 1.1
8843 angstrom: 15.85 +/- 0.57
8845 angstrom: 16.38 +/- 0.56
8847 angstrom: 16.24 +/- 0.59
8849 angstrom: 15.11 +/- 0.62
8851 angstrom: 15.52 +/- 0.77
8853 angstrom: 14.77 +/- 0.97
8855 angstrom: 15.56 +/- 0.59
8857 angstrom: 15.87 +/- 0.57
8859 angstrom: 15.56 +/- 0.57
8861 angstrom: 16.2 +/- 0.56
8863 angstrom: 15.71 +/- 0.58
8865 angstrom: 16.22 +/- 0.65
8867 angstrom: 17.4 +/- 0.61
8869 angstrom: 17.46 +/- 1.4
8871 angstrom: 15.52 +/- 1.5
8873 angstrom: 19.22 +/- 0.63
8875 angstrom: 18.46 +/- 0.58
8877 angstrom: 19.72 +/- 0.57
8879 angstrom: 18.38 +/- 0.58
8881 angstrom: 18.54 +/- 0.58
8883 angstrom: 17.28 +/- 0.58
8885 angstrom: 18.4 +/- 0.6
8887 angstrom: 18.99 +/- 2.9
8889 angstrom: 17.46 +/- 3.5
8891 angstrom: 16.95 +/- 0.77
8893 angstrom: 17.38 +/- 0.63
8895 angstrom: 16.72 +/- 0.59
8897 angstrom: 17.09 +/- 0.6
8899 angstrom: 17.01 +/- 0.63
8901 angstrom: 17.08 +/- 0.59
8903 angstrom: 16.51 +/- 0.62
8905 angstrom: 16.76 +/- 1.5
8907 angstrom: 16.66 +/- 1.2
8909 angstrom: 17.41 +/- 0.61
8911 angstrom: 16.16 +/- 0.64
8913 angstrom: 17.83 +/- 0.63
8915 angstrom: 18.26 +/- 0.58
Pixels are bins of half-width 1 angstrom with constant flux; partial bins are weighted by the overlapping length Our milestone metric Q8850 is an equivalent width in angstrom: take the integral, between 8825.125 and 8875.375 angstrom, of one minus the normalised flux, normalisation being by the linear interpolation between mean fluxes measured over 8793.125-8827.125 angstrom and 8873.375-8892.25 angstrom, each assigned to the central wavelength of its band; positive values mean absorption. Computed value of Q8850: 3.9 angstrom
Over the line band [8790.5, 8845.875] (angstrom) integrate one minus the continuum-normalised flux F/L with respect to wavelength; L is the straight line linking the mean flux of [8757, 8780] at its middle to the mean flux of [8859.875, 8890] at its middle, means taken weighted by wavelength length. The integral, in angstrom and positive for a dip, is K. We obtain -0.27 angstrom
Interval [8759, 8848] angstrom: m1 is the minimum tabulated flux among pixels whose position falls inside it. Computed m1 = 14.49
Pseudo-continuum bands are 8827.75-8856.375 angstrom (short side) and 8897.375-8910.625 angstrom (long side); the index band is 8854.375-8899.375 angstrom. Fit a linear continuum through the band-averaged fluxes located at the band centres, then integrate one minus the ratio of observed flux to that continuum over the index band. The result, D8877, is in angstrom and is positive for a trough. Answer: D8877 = -1.94 angstrom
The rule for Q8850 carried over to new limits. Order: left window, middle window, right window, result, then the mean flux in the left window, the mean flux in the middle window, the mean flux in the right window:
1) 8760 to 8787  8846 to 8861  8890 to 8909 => 1.18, 16.8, 15.6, 16.9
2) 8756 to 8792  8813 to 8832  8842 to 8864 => -1.43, 16.8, 17.3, 15.7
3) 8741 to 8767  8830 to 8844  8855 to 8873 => 0.20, 16.6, 16.2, 16.4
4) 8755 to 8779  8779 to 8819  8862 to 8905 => -1.48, 16.4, 17.3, 17.5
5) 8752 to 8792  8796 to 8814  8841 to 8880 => -0.90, 16.8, 17.5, 16.6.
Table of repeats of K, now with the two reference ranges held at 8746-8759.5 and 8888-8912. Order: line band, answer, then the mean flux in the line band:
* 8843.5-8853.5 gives 0.7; 15.7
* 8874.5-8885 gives -1.0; 18.5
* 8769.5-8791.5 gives -0.6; 17.3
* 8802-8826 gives -0.9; 17.4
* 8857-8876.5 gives 0.0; 16.9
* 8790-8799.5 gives 0.0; 16.9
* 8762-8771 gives 0.4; 16.1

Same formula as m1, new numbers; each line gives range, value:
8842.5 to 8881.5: 14.77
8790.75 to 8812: 15.97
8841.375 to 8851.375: 15.11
